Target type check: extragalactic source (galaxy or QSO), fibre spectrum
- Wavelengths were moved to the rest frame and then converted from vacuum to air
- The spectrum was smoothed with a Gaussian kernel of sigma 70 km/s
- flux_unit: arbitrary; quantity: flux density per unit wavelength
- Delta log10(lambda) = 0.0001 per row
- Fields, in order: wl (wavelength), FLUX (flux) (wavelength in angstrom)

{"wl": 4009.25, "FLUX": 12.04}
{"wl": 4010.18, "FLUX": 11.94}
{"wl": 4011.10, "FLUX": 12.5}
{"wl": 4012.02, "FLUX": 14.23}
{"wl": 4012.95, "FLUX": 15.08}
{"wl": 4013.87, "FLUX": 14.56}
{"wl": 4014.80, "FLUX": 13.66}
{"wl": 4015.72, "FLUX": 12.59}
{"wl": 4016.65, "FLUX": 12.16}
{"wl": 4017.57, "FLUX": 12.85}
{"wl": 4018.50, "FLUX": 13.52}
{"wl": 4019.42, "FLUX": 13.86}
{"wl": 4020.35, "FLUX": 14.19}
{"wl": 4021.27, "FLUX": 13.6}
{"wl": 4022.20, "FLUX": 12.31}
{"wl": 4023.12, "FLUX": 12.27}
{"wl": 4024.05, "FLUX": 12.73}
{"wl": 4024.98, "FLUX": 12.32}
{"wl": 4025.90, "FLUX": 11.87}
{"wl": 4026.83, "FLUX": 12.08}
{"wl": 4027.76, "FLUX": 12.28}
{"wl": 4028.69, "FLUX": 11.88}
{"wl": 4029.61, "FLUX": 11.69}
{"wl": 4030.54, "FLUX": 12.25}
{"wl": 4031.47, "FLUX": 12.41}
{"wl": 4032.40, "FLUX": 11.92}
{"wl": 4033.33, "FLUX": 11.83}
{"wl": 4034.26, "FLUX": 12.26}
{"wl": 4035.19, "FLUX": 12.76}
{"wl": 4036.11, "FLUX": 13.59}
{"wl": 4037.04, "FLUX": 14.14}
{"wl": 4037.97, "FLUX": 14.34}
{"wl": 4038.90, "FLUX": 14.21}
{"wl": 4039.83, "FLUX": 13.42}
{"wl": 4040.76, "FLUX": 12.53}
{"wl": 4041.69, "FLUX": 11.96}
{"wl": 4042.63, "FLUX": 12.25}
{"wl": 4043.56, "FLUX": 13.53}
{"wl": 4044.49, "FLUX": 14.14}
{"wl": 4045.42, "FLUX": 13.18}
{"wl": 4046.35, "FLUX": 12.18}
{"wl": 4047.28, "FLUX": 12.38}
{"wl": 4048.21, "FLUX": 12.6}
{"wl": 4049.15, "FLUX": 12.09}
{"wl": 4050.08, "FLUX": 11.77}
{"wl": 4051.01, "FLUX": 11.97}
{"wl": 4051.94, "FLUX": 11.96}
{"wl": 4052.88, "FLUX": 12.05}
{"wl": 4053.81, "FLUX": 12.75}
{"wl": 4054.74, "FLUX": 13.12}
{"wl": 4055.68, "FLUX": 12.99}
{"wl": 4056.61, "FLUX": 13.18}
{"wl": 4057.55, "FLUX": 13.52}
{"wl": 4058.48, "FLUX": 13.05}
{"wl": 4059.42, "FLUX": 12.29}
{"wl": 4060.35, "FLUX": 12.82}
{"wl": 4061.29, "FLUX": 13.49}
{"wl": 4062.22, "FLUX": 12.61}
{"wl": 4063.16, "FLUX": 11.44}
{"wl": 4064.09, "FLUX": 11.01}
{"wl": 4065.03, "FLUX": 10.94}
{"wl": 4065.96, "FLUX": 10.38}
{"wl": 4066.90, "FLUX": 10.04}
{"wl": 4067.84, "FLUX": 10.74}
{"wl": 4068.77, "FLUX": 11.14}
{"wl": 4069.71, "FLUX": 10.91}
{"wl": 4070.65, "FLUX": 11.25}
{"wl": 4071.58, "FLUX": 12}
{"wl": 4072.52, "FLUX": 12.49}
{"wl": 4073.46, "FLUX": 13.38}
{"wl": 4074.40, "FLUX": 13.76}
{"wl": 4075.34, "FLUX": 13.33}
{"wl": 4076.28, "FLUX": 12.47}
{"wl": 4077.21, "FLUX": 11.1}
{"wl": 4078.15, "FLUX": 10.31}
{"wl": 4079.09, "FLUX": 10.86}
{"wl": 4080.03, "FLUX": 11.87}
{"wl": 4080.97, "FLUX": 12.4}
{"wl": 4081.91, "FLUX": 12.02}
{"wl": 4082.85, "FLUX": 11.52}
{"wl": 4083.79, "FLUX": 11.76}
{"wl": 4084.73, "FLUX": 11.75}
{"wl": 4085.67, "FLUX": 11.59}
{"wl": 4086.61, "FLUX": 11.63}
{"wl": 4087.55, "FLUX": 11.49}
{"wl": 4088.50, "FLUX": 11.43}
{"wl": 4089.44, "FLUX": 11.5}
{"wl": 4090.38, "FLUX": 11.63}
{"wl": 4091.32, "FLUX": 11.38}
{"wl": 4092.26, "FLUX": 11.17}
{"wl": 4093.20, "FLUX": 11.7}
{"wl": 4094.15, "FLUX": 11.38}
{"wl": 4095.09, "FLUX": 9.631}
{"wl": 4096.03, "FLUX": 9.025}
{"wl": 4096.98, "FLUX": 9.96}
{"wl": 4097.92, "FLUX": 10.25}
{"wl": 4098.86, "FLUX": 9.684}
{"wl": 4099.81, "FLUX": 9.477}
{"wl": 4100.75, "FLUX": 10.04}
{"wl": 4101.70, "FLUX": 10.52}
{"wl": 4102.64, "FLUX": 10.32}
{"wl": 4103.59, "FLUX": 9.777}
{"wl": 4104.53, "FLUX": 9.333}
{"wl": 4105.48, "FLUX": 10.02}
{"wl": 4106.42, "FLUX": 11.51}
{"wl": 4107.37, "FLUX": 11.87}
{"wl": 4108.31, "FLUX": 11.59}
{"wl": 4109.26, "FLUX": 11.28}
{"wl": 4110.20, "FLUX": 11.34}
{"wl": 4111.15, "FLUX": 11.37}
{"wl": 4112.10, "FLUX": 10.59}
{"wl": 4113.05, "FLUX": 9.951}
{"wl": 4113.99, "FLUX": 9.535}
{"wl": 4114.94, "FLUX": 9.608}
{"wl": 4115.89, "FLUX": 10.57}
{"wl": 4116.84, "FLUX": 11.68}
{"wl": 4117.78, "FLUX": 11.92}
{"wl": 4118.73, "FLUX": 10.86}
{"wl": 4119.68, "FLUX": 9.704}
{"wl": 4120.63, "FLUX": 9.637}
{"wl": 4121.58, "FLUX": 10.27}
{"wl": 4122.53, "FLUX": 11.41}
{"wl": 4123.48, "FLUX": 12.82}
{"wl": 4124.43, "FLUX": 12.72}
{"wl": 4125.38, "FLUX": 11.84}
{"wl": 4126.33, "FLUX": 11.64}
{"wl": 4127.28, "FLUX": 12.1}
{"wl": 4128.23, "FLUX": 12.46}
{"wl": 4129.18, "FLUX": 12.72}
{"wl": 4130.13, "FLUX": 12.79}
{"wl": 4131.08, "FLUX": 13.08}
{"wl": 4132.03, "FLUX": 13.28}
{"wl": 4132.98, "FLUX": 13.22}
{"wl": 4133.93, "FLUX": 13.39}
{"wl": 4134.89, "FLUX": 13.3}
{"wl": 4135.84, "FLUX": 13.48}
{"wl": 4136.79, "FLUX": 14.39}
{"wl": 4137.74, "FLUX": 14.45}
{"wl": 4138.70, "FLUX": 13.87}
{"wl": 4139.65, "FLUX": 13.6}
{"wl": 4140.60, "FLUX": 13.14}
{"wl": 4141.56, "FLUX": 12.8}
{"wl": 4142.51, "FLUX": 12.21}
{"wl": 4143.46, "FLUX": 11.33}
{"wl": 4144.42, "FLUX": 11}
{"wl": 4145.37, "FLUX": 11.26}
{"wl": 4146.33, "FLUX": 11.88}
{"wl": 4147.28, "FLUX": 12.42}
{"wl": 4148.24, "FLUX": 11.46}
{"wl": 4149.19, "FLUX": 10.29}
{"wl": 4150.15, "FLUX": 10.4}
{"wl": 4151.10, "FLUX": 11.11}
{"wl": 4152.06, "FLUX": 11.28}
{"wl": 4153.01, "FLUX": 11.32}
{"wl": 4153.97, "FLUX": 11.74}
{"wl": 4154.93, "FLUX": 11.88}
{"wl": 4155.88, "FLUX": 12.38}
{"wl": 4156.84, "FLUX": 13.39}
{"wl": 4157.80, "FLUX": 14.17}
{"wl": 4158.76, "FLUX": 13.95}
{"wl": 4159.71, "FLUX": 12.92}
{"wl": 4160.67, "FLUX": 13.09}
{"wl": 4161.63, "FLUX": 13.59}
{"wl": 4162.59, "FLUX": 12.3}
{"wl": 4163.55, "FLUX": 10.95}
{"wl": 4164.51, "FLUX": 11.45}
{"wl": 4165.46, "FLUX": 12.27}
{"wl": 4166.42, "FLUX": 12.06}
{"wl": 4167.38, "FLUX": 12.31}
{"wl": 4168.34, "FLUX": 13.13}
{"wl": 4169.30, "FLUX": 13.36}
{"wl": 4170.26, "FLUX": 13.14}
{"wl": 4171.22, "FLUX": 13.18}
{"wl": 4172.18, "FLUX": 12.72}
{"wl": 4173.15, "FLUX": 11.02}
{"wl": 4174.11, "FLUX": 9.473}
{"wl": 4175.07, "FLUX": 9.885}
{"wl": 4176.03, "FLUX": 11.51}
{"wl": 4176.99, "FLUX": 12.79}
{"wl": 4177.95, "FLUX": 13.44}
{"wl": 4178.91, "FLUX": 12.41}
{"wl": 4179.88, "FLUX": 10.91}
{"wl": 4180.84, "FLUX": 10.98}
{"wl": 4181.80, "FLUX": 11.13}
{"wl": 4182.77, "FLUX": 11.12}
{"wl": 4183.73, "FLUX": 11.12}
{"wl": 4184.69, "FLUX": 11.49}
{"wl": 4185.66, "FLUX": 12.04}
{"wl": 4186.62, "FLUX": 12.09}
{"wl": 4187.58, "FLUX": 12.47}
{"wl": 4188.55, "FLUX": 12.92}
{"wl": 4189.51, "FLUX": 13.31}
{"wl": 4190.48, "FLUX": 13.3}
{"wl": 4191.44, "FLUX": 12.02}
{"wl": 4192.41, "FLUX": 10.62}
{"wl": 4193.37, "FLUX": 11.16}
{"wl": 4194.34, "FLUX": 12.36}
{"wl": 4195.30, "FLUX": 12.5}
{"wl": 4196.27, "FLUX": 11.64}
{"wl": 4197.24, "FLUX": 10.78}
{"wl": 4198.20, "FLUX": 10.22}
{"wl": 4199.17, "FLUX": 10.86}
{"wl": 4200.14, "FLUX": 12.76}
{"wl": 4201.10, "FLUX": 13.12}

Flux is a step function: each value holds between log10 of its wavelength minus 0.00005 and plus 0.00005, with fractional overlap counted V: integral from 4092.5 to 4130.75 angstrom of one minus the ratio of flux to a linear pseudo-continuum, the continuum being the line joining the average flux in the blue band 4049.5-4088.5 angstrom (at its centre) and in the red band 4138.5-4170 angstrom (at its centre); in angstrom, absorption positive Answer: 3.9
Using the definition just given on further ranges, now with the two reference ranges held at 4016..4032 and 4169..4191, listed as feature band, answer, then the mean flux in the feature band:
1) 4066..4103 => 3.3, 11.2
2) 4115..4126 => 0.9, 11.2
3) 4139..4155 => 0.5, 11.7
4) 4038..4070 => 0.3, 12.3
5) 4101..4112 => 1.3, 10.8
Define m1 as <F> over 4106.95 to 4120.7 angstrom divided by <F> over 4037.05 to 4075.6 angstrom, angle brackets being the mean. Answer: 0.87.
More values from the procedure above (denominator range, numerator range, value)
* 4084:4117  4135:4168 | 1.15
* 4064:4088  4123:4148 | 1.09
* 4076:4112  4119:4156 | 1.11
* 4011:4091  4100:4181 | 0.96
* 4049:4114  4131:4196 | 1.07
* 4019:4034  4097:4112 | 0.85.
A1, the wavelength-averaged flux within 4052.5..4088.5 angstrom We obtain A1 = 12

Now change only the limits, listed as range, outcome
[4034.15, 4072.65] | 12.4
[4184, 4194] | 12.1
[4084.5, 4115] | 10.7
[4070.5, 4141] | 11.6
